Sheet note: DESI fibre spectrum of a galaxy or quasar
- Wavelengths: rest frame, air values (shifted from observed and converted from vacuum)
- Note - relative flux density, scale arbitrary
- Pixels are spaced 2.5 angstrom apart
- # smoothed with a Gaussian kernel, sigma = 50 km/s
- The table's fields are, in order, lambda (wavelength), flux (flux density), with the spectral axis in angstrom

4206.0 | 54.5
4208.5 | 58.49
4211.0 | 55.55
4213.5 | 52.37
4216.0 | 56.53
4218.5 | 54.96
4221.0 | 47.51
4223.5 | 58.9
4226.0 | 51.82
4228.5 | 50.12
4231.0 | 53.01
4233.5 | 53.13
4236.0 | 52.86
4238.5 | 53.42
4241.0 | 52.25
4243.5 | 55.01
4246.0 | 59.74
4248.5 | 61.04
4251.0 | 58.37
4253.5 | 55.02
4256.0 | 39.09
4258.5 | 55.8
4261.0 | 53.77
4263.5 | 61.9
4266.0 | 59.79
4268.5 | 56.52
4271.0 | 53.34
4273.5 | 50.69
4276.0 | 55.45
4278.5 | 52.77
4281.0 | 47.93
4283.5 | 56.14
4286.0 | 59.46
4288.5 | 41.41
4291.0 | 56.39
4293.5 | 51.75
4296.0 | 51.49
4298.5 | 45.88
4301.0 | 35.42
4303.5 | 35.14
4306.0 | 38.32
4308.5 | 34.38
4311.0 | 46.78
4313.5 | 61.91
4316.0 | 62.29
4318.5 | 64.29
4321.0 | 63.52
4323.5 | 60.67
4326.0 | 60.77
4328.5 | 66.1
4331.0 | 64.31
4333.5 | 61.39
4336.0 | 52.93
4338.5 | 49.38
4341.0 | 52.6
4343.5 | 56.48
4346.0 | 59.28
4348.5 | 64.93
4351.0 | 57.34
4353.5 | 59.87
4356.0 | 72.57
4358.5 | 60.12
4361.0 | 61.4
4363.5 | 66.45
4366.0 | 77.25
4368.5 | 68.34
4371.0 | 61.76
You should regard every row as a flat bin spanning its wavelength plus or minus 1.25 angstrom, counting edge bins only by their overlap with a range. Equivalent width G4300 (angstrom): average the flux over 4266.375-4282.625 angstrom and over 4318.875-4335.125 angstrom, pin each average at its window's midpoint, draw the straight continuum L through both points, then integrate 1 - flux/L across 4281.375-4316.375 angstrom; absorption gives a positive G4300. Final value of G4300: 5.8 angstrom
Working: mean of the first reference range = 53.2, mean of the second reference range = 62.6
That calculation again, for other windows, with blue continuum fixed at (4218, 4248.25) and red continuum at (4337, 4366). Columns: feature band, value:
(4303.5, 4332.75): 1.5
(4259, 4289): 0.9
